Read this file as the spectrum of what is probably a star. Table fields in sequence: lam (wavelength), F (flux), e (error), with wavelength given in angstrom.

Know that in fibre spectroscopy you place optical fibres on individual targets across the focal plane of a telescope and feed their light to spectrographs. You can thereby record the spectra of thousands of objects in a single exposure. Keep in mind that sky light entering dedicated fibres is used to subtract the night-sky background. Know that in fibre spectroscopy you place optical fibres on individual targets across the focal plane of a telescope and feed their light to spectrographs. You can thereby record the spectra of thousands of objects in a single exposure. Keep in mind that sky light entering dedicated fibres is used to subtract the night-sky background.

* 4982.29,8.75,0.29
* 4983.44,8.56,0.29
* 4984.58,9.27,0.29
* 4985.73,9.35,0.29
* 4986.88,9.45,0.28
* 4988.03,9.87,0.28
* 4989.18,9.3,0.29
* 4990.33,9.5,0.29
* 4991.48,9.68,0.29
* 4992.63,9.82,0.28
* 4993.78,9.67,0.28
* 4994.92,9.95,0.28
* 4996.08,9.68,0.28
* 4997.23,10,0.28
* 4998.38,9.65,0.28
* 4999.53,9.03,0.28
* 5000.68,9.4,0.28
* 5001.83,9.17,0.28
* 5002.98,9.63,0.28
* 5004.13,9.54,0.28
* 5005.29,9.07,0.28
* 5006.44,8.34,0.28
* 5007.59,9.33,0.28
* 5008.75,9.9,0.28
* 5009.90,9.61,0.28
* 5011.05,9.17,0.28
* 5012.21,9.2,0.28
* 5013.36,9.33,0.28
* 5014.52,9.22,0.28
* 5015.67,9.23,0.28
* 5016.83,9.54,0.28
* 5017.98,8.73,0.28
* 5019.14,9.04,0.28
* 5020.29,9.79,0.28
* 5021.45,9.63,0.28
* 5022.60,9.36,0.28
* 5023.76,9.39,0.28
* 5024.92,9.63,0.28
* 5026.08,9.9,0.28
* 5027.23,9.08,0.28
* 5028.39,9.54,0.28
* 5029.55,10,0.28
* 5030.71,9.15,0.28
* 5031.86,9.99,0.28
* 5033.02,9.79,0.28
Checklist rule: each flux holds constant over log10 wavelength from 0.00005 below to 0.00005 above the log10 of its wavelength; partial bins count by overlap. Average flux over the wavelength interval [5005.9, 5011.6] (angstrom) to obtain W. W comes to 9.28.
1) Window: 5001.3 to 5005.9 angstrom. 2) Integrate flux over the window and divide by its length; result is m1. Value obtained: 9.34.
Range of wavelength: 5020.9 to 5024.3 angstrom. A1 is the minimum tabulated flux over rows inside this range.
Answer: 9.36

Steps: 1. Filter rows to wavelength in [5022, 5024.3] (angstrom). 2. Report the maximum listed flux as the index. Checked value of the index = 9.39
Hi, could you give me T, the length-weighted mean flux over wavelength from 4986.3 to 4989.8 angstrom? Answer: 9.52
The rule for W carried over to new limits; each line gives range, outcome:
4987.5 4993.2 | 9.63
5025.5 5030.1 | 9.63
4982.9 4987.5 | 9.17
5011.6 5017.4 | 9.29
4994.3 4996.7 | 9.82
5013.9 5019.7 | 9.15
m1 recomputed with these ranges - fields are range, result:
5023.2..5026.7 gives 9.64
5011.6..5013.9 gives 9.26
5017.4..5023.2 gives 9.32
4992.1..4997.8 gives 9.82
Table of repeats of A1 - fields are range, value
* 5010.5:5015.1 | 9.17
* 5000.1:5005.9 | 9.07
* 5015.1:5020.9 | 8.73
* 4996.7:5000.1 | 9.03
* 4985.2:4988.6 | 9.35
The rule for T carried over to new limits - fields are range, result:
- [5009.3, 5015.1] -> 9.32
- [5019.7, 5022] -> 9.71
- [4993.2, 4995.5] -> 9.83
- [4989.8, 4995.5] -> 9.73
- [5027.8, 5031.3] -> 9.57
